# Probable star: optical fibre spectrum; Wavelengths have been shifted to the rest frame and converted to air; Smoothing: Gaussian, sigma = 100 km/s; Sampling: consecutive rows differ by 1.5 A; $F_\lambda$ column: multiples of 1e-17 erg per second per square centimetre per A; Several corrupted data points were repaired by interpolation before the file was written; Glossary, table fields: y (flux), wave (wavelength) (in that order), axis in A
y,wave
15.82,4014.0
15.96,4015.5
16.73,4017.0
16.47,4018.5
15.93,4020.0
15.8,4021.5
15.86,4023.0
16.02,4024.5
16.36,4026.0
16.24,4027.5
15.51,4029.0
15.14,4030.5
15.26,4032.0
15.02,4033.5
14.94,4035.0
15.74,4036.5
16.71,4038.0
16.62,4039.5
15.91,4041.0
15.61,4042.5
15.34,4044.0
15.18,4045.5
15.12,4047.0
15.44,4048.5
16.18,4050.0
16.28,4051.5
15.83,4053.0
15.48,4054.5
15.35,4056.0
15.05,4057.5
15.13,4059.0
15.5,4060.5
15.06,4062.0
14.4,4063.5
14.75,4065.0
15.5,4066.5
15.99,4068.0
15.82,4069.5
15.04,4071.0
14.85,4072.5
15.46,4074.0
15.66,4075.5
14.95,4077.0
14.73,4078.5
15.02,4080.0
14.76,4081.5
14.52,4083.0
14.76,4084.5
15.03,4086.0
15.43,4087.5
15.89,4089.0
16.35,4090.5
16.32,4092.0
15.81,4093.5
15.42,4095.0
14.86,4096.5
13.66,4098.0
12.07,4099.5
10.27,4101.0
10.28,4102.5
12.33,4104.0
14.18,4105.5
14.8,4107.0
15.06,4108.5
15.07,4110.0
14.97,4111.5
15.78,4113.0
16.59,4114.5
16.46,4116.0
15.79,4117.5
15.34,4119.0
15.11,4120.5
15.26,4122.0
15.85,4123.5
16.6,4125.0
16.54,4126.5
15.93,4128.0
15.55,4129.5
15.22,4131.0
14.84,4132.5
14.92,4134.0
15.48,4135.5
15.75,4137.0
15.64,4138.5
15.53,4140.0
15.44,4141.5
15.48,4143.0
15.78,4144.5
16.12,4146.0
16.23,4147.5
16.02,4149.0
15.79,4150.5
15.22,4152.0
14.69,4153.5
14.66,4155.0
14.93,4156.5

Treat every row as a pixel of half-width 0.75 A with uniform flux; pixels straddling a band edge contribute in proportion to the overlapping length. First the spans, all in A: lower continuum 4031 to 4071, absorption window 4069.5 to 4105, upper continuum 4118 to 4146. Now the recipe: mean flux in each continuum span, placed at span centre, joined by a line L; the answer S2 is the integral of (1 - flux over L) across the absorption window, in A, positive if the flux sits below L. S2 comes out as 2.31 A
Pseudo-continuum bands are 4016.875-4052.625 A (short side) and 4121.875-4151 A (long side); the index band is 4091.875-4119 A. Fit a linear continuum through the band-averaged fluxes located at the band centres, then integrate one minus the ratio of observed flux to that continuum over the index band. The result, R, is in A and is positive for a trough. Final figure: 2.3 A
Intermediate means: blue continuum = 15.8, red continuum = 15.7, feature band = 14.4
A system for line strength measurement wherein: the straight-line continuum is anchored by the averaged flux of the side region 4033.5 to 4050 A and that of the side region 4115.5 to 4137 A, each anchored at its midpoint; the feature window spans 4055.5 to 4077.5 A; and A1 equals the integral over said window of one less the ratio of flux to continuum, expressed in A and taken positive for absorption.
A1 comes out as 0.6 A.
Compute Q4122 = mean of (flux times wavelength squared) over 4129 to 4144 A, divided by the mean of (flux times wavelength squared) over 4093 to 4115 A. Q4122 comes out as 1.1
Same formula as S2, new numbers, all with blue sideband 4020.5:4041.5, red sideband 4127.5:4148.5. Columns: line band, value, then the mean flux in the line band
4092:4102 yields 1.2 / 13.8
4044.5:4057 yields 0.1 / 15.6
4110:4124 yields 0.0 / 15.6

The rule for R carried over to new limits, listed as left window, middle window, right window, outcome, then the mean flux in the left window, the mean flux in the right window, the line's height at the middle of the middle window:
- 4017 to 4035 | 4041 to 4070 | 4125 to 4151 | 0.6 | 15.8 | 15.7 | 15.8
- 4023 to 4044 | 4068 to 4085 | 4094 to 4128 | 0.1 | 15.8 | 14.7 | 15.2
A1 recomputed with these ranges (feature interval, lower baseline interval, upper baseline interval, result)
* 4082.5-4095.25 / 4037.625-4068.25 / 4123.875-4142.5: 0.0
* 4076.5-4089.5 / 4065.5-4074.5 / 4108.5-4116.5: 0.4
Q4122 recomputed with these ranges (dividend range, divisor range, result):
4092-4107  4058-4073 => 0.90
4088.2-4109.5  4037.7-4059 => 0.92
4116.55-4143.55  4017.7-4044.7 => 1.03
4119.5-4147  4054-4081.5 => 1.06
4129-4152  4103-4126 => 1.03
